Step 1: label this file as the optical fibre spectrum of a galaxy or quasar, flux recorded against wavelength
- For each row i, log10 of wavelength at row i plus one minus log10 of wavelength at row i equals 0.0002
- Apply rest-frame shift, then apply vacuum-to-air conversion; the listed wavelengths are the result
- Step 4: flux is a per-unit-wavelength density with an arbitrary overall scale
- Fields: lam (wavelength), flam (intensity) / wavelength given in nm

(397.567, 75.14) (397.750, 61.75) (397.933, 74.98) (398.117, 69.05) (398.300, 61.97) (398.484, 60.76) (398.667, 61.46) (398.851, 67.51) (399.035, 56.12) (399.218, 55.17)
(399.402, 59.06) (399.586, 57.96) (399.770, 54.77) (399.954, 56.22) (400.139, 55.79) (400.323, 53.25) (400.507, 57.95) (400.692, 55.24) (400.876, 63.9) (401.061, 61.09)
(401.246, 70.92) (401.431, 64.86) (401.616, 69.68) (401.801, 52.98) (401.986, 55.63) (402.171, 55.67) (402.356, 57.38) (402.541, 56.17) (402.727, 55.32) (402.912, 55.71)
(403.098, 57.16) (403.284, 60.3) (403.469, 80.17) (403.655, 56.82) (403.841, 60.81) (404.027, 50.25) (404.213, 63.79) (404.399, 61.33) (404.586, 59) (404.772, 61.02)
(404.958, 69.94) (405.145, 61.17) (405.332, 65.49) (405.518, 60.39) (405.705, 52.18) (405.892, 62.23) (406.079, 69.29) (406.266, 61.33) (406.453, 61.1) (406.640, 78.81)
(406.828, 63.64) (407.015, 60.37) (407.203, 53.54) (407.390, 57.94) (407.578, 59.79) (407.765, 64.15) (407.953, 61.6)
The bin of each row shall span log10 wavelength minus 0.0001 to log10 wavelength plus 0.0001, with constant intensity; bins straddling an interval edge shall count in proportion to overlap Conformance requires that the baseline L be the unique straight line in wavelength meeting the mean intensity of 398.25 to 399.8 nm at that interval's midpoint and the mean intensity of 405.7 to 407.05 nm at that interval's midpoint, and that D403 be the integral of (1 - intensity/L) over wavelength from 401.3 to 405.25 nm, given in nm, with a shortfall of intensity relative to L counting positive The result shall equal 0.13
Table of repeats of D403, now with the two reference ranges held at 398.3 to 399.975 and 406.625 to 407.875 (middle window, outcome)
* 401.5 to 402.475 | 0.03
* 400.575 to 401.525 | -0.05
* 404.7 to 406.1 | -0.03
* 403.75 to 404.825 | 0.02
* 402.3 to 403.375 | 0.06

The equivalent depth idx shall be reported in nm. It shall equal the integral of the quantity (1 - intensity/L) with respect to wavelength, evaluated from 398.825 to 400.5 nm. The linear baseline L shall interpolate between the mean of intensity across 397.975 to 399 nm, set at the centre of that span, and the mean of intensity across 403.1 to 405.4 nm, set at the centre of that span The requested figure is 0.18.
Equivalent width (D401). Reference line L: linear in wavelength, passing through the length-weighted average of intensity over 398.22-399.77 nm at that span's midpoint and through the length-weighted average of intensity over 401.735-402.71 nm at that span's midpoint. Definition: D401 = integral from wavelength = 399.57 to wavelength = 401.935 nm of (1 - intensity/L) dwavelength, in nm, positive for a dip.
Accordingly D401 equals -0.09 nm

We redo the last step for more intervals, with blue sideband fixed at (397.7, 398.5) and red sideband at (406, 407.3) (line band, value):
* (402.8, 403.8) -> 0.05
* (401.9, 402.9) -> 0.14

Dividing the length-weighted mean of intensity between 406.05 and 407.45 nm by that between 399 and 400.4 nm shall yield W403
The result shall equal 1.13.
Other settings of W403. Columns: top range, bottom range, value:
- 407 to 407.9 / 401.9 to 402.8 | 1.06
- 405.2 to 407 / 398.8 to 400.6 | 1.11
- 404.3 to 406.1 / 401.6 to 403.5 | 1.06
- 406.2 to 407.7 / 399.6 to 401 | 1.09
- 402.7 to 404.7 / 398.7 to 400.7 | 1.05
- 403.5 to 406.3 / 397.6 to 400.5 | 1.01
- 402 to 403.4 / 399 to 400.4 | 1.02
